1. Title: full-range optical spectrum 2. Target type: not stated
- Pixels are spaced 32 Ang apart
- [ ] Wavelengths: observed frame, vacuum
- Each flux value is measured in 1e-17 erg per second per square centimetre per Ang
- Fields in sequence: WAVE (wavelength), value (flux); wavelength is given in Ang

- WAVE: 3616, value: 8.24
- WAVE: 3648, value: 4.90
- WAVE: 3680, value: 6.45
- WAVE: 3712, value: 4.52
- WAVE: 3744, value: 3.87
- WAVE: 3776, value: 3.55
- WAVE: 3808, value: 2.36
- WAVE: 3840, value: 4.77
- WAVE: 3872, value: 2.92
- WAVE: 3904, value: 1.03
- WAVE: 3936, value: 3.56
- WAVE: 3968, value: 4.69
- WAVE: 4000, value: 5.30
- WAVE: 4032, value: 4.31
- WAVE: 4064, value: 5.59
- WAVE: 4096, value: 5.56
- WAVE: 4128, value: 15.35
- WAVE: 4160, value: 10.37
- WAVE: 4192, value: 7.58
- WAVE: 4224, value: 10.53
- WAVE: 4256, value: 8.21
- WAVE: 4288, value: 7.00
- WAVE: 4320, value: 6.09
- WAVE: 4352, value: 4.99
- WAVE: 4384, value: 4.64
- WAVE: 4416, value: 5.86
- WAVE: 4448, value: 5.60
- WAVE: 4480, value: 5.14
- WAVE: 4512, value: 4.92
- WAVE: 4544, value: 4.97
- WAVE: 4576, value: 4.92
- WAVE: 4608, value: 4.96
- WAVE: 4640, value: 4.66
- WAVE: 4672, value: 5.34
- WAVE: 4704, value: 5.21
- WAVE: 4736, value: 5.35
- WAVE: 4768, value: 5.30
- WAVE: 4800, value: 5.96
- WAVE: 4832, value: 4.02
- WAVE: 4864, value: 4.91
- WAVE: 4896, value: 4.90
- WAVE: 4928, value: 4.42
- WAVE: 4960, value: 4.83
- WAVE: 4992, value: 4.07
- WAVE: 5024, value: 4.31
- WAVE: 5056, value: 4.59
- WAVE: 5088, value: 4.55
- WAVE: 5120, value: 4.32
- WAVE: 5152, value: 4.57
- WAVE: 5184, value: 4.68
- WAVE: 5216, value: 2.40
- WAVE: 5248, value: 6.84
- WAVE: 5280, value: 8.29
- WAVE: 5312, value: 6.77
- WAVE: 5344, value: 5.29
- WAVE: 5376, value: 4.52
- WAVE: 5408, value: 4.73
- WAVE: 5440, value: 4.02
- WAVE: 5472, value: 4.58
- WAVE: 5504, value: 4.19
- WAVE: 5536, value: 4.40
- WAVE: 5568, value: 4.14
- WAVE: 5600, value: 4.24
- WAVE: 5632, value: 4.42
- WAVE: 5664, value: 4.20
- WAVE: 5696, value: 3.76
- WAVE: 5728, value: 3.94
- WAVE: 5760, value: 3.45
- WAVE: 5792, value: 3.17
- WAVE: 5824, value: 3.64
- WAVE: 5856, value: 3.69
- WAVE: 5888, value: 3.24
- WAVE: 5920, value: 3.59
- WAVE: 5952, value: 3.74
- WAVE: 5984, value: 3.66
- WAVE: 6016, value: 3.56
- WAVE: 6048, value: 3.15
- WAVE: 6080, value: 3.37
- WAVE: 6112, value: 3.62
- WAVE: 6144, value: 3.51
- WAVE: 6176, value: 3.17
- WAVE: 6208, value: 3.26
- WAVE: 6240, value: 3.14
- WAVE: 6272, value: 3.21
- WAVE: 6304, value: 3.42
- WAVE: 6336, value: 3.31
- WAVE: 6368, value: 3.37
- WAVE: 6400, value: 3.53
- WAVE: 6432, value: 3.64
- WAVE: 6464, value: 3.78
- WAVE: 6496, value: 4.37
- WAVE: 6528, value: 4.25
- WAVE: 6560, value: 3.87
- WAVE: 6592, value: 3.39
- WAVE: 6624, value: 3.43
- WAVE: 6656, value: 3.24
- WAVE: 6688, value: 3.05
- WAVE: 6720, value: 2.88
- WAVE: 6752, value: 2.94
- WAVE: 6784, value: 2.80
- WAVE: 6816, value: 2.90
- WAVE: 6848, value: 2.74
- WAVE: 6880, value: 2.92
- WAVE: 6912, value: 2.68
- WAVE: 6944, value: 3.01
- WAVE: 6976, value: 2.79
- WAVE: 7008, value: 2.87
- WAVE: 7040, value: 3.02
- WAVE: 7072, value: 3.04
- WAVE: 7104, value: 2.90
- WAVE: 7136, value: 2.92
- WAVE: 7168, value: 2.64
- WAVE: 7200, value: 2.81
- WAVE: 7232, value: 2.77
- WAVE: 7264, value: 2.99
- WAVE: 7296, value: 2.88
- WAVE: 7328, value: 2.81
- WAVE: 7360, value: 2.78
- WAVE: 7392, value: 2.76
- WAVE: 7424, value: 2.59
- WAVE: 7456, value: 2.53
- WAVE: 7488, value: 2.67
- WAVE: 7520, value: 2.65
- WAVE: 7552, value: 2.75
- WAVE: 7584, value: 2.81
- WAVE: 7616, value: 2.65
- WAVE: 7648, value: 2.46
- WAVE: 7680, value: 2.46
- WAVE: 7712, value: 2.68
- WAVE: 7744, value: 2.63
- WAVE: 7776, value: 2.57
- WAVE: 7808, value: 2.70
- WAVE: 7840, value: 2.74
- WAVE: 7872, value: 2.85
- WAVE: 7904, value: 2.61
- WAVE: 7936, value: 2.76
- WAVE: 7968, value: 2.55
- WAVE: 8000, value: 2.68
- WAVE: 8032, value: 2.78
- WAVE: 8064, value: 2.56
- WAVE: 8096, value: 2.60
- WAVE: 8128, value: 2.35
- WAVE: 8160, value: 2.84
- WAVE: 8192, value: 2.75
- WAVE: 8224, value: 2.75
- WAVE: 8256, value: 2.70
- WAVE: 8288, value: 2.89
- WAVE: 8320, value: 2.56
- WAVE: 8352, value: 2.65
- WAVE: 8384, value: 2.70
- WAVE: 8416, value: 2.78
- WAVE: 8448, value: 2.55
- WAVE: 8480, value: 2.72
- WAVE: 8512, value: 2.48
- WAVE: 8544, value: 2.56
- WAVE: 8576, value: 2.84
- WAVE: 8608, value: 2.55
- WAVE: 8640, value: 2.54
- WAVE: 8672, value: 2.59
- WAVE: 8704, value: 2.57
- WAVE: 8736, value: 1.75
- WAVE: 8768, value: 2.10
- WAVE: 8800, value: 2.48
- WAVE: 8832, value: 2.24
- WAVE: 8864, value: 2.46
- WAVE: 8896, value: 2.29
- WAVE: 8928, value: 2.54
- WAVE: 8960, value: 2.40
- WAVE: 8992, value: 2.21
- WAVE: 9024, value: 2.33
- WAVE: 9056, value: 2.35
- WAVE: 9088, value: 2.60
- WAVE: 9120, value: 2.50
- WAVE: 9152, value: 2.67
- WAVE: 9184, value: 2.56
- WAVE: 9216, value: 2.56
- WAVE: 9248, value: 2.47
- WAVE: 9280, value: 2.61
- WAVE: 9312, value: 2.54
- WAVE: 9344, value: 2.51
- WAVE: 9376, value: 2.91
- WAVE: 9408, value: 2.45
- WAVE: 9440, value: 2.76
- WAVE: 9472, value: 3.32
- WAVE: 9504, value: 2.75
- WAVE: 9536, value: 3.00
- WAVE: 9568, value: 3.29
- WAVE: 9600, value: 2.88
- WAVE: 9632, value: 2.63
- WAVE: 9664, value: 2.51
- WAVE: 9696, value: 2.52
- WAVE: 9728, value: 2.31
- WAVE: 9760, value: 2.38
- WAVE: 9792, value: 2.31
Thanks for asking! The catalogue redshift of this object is 2.402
